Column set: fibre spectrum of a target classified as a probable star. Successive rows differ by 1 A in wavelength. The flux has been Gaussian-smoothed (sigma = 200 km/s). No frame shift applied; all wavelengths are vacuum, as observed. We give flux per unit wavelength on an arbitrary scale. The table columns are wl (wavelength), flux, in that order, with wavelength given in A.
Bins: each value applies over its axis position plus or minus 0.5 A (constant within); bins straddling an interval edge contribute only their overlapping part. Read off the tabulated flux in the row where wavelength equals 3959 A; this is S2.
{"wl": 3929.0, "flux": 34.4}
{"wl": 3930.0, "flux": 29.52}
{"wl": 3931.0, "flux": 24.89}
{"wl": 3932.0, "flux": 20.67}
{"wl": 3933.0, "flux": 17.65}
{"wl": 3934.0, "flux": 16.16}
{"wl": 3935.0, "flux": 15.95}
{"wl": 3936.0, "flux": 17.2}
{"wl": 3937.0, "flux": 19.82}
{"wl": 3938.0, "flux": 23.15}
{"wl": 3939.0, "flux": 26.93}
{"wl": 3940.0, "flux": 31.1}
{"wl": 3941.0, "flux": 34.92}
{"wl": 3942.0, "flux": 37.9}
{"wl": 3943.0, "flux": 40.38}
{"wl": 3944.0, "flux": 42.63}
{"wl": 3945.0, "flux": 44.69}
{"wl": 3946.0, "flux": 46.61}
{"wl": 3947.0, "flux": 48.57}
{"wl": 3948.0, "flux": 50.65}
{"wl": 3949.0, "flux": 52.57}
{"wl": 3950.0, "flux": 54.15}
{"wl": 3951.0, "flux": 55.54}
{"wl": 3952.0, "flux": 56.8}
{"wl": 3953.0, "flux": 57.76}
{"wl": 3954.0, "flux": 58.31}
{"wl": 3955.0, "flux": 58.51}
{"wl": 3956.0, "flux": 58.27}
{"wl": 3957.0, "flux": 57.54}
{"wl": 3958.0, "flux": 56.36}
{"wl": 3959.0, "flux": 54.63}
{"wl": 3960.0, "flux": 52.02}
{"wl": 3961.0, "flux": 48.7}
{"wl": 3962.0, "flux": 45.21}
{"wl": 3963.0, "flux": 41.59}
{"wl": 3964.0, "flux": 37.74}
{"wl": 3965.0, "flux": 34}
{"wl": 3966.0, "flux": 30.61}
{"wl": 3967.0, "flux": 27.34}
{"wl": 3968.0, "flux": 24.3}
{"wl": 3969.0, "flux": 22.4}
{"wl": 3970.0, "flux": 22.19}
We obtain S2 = 54.63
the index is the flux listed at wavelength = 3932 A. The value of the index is 20.67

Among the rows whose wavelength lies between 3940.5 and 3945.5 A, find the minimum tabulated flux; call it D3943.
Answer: 34.92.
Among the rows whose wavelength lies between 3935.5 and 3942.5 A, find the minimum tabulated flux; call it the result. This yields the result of 17.2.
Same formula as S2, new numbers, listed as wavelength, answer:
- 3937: 19.82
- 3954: 58.31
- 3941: 34.92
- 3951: 55.54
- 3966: 30.61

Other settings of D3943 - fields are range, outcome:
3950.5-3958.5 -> 55.54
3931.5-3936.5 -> 15.95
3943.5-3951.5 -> 42.63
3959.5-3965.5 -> 34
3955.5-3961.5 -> 48.7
